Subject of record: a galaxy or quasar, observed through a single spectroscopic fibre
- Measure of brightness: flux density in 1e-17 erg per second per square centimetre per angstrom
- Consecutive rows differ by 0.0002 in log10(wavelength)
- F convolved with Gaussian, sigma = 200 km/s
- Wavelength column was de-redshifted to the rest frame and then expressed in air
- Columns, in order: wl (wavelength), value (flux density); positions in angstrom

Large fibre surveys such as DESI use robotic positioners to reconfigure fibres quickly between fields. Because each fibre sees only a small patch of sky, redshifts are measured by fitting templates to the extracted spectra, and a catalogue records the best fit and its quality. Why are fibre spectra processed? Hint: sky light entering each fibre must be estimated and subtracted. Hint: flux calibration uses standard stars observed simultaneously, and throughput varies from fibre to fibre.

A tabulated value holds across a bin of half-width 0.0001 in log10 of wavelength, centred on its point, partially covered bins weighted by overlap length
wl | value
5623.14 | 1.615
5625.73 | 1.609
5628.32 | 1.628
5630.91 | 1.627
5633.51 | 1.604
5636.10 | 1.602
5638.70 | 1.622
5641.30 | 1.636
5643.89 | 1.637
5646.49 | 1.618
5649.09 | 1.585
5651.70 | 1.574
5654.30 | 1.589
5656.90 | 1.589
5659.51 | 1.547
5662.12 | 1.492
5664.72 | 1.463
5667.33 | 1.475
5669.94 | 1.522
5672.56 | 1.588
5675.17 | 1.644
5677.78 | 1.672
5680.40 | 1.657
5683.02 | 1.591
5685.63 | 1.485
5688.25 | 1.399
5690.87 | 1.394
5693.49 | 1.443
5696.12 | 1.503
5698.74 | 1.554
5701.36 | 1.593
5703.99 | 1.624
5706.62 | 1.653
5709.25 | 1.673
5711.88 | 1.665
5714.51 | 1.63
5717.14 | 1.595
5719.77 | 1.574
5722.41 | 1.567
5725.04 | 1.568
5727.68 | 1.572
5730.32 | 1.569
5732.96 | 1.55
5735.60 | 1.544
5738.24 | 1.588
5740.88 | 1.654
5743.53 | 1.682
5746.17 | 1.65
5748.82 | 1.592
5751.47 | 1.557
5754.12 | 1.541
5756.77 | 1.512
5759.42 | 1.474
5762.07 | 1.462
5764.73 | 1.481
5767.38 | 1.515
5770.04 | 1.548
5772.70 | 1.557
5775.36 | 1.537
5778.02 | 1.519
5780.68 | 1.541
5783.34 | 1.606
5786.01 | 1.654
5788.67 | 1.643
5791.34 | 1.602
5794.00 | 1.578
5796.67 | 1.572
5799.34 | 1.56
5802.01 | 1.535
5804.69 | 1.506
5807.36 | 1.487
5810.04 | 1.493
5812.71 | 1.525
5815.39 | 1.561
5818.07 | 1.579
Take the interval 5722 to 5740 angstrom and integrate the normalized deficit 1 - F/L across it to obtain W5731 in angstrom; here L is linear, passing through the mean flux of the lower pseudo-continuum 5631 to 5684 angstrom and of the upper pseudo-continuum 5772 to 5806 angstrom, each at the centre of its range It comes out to 0.1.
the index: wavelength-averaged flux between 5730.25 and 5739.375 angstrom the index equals 1.56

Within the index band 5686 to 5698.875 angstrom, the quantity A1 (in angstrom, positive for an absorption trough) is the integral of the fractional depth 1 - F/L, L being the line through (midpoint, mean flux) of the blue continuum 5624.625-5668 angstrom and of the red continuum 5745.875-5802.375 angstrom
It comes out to 1.0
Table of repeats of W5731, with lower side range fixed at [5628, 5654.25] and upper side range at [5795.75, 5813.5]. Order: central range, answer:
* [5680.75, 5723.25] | 0.5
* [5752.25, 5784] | 0.4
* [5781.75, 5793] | -0.7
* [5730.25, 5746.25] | -0.5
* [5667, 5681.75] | -0.1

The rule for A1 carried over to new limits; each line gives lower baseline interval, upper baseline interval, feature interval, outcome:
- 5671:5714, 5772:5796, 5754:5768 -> 0.8 angstrom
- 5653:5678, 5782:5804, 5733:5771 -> 0.5 angstrom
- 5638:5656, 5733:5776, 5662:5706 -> 1.4 angstrom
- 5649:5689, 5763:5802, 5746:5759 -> 0.0 angstrom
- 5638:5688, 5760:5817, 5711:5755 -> -1.0 angstrom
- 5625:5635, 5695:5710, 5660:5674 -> 0.8 angstrom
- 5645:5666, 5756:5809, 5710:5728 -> -0.6 angstrom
